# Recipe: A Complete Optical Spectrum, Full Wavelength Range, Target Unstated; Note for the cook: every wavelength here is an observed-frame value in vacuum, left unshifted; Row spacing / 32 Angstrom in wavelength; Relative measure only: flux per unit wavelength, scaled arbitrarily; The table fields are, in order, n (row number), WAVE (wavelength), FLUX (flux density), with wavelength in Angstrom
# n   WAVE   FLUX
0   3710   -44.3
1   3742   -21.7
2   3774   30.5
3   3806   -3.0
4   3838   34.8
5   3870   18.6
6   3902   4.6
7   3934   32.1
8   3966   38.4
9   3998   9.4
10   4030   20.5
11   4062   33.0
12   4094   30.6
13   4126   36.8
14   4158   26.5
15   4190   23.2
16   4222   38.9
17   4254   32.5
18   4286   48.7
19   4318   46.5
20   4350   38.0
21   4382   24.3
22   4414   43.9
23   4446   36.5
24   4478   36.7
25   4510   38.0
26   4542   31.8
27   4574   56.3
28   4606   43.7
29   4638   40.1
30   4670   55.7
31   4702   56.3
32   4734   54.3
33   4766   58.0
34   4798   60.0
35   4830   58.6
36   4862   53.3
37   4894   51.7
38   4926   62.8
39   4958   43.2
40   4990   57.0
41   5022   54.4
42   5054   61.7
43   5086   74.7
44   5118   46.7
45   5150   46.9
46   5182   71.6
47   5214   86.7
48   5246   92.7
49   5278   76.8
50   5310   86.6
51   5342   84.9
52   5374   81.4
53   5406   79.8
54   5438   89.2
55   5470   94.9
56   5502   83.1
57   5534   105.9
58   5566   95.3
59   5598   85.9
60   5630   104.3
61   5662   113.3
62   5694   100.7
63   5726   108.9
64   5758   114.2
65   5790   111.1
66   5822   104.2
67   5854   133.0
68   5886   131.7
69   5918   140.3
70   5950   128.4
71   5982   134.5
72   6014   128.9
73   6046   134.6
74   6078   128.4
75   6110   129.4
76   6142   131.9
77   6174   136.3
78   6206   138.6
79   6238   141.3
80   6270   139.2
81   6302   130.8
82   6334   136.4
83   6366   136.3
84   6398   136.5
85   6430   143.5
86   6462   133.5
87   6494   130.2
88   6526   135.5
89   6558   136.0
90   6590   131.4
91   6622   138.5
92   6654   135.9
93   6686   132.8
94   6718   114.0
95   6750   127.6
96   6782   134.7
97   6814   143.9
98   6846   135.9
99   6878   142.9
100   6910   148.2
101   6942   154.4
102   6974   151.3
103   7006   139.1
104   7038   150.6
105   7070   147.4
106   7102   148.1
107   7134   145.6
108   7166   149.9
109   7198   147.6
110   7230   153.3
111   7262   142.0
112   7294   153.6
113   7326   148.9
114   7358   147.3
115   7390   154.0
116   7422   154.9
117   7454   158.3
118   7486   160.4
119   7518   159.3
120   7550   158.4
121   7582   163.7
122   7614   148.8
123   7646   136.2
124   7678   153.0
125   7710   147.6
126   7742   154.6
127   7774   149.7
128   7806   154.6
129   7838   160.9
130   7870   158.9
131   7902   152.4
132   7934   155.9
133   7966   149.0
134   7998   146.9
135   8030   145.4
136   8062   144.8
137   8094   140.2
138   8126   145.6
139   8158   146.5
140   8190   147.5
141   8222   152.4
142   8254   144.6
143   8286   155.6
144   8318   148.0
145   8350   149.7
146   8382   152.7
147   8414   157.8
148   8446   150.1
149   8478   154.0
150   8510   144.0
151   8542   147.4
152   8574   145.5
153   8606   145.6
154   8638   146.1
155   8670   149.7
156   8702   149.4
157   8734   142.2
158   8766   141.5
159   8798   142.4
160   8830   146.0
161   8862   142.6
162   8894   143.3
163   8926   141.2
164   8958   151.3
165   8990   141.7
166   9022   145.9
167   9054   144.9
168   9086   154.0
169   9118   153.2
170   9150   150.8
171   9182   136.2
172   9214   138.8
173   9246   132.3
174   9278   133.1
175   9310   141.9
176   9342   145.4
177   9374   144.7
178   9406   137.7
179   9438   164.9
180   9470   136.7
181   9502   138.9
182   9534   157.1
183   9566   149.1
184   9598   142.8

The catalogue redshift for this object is 0.298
